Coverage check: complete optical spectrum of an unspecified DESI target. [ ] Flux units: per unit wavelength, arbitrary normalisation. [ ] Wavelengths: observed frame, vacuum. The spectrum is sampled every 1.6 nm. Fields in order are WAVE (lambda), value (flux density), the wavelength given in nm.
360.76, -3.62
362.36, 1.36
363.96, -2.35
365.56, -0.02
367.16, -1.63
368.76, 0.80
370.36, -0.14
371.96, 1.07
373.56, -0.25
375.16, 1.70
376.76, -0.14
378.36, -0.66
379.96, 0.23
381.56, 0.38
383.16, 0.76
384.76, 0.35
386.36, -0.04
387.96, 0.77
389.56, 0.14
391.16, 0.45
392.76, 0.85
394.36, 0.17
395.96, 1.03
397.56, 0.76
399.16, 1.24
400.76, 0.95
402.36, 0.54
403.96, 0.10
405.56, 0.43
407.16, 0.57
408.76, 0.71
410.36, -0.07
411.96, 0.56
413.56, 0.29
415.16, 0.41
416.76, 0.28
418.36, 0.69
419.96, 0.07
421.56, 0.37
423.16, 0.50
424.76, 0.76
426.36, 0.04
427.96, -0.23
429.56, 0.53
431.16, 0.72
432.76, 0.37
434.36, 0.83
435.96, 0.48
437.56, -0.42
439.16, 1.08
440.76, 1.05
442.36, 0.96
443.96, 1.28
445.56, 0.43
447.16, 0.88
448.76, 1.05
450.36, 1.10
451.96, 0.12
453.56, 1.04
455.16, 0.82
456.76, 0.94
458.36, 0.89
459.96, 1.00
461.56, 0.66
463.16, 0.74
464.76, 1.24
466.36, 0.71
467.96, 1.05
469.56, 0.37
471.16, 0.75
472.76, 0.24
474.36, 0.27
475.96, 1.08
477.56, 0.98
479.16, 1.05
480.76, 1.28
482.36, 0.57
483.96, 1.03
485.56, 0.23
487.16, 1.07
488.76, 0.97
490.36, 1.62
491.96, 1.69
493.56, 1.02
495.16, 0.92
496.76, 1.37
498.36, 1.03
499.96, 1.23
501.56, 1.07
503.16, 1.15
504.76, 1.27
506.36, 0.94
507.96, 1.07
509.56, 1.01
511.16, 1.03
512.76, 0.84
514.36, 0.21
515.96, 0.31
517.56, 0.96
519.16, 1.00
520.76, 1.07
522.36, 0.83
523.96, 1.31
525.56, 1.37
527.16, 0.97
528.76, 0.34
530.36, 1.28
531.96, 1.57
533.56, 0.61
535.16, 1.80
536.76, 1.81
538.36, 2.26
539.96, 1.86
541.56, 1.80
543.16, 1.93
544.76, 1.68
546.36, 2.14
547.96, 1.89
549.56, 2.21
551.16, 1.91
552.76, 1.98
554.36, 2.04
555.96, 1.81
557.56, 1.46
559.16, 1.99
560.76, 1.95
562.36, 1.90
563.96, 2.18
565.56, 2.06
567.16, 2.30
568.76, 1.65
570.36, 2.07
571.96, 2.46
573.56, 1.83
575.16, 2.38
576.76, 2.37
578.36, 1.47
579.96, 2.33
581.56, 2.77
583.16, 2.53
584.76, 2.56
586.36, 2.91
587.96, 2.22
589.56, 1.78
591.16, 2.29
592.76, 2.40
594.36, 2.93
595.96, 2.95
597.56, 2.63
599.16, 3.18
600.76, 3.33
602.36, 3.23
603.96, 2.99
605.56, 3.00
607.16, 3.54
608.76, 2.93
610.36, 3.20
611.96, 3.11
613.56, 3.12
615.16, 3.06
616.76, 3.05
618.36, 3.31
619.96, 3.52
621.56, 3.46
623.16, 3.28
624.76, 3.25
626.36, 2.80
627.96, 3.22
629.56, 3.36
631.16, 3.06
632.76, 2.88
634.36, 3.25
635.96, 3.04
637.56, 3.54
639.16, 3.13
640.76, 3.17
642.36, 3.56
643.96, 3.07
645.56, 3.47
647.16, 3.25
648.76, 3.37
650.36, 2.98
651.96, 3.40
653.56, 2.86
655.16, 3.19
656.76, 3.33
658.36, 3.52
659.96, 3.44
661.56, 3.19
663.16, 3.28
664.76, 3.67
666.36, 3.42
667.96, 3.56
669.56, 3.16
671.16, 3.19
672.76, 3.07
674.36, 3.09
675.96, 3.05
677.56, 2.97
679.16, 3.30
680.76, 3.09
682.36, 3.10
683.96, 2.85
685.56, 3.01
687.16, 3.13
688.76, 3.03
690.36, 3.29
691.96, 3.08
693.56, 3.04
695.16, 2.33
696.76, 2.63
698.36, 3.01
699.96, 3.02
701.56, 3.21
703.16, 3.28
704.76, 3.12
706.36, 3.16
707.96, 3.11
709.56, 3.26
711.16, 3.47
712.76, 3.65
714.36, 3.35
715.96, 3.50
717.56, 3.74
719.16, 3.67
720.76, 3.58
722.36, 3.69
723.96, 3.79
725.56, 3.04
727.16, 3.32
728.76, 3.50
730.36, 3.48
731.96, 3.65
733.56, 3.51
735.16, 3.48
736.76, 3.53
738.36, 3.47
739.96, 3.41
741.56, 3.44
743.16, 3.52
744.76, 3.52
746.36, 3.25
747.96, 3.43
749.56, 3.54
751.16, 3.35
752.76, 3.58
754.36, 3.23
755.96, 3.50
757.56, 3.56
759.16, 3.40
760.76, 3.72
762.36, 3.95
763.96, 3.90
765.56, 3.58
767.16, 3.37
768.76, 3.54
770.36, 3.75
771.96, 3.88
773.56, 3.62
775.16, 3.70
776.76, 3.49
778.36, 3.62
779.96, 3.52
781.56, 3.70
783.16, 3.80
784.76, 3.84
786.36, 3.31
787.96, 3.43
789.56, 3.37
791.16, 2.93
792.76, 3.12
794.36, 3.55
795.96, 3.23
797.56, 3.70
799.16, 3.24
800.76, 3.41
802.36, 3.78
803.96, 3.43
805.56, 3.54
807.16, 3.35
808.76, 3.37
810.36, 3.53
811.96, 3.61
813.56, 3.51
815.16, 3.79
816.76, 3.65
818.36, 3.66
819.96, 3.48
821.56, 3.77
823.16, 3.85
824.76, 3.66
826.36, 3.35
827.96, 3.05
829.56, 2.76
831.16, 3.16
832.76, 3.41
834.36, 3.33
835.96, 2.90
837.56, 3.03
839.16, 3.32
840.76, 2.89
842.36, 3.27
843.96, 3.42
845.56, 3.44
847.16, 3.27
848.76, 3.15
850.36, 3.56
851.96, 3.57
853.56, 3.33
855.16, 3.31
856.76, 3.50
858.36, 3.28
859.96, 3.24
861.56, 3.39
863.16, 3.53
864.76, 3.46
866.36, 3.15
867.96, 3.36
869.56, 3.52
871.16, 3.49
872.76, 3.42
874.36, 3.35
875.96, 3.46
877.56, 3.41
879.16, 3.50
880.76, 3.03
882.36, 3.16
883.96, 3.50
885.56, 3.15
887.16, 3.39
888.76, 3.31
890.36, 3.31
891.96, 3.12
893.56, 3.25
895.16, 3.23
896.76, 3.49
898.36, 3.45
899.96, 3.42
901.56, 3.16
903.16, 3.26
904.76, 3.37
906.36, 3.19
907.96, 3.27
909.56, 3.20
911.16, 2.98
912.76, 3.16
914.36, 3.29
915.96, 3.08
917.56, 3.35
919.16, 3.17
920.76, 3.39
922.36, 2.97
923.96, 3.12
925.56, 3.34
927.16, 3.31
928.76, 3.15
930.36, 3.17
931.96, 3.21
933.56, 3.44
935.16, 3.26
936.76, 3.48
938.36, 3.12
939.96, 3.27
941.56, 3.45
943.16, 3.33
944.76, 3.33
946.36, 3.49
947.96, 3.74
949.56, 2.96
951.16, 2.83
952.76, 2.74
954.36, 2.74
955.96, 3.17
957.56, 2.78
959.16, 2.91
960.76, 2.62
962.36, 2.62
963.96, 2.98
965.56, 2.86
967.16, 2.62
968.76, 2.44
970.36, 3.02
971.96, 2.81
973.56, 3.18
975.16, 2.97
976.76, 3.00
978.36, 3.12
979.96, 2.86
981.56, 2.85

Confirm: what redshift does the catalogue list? 0.34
